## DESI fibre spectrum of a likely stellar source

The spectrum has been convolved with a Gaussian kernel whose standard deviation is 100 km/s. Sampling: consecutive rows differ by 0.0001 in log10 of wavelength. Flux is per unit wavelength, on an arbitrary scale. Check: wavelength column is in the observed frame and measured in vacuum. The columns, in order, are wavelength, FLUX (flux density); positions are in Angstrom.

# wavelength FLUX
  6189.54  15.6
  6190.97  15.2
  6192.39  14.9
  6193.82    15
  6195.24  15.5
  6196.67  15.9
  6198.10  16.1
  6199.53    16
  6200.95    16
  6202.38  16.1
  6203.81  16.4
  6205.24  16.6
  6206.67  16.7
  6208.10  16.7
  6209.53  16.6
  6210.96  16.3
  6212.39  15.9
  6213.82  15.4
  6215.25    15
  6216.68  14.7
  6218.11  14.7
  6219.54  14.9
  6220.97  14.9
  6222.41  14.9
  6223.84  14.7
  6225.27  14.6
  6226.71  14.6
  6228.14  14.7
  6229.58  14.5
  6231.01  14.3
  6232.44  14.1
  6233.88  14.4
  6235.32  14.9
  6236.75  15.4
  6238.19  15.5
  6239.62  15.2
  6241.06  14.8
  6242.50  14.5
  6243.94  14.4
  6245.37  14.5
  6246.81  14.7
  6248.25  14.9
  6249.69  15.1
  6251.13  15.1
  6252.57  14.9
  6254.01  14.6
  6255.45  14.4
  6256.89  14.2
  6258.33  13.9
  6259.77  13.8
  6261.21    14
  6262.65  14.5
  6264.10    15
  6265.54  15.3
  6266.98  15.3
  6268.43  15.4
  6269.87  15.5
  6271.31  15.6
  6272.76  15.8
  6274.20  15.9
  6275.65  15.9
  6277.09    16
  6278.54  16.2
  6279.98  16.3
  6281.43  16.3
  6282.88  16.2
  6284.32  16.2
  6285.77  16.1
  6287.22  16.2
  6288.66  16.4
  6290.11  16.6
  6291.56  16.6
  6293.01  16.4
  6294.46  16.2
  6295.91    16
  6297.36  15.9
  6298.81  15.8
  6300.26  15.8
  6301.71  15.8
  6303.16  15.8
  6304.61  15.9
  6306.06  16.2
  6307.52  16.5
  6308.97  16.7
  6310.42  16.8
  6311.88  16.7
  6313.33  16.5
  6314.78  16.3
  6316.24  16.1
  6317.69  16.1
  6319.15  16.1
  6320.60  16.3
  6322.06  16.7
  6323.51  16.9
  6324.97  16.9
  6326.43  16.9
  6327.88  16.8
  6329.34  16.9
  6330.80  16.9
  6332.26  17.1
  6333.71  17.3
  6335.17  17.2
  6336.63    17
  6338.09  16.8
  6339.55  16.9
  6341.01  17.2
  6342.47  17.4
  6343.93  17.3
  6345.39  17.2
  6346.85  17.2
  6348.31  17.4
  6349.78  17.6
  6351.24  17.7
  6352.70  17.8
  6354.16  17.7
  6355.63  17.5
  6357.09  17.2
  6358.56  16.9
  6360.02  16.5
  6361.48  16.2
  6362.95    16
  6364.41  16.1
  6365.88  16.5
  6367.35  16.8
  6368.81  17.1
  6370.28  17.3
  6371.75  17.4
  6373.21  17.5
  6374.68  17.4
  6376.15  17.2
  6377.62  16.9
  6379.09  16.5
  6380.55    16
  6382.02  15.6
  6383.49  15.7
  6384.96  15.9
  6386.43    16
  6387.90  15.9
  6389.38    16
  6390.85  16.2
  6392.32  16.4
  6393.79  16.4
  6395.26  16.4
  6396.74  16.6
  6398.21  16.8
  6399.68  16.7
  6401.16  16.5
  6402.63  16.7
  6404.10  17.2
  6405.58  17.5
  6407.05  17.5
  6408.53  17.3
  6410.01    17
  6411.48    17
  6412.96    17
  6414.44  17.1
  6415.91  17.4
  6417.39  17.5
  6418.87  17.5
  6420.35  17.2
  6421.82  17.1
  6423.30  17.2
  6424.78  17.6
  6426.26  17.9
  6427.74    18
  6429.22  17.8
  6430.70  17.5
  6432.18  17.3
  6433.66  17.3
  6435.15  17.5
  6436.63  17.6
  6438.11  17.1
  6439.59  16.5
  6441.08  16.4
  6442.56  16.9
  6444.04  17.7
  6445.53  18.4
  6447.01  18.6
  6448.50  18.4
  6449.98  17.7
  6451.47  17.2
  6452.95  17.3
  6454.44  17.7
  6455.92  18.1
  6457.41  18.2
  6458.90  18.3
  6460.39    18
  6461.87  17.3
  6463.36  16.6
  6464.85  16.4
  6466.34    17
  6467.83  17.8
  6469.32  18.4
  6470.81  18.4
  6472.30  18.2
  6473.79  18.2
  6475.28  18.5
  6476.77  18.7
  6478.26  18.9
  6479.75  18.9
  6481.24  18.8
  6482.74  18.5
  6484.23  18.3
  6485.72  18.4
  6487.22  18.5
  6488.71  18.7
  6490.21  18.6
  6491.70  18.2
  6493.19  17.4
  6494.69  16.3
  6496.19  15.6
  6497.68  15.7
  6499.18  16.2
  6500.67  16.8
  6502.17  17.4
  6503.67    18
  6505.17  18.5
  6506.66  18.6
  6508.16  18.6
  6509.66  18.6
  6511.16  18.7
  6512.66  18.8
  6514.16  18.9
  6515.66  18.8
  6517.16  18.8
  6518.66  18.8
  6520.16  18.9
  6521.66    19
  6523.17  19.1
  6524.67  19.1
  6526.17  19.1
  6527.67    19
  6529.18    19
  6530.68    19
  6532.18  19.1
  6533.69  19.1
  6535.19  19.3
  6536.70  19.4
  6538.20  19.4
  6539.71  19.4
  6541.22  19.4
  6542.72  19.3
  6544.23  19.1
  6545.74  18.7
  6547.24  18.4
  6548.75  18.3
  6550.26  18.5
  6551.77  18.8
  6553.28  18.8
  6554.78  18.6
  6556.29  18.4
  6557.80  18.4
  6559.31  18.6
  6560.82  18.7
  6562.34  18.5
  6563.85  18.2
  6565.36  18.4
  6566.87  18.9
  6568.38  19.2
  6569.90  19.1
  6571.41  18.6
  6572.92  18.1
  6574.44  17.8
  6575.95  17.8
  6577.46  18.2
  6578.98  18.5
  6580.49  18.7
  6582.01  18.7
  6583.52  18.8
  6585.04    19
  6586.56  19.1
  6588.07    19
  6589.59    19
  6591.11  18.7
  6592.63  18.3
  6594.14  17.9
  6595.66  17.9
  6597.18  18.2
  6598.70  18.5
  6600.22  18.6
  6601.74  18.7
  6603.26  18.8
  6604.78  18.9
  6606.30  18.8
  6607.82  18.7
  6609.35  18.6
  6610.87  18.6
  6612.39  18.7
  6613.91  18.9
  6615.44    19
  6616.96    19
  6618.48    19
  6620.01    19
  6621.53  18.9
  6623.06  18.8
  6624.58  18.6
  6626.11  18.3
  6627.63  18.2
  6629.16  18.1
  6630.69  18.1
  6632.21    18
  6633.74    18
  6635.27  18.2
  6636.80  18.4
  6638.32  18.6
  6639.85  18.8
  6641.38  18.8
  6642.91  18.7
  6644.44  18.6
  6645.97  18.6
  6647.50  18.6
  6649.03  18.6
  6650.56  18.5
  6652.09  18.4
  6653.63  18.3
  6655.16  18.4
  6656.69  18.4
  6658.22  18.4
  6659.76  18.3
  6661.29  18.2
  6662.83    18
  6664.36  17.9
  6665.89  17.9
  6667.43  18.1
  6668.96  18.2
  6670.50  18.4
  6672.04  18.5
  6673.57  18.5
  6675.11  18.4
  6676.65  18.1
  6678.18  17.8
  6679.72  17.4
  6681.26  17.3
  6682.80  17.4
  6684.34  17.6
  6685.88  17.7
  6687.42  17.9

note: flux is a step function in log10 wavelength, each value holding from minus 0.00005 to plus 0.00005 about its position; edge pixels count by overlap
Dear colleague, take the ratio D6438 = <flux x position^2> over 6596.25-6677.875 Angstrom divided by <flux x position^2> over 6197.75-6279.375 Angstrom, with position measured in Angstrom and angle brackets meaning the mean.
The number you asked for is 1.4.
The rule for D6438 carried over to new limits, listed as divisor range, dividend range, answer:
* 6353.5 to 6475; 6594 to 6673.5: 1.15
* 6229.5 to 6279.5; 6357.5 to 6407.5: 1.16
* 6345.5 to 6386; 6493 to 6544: 1.15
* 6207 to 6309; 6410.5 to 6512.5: 1.23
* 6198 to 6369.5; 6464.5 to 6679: 1.27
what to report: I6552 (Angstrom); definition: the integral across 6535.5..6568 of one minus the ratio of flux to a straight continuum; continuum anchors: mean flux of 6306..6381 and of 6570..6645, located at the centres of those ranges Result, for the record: -1.03 Angstrom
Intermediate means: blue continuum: 16.9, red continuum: 18.6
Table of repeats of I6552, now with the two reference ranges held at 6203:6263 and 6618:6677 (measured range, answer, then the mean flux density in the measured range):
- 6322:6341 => -1.4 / 17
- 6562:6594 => -1.4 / 18.6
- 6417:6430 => -0.8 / 17.5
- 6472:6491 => -1.7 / 18.6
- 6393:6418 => -0.9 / 17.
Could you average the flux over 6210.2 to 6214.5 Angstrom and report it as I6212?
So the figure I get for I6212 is 15.9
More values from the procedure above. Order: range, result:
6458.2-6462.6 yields 17.9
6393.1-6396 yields 16.4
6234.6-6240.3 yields 15.3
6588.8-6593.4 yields 18.7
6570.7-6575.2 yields 18.2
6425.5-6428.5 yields 17.9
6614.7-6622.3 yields 19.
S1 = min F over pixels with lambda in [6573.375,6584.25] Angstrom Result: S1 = 17.8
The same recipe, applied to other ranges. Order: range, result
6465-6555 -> 15.6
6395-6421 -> 16.4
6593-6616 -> 17.9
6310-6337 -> 16.1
